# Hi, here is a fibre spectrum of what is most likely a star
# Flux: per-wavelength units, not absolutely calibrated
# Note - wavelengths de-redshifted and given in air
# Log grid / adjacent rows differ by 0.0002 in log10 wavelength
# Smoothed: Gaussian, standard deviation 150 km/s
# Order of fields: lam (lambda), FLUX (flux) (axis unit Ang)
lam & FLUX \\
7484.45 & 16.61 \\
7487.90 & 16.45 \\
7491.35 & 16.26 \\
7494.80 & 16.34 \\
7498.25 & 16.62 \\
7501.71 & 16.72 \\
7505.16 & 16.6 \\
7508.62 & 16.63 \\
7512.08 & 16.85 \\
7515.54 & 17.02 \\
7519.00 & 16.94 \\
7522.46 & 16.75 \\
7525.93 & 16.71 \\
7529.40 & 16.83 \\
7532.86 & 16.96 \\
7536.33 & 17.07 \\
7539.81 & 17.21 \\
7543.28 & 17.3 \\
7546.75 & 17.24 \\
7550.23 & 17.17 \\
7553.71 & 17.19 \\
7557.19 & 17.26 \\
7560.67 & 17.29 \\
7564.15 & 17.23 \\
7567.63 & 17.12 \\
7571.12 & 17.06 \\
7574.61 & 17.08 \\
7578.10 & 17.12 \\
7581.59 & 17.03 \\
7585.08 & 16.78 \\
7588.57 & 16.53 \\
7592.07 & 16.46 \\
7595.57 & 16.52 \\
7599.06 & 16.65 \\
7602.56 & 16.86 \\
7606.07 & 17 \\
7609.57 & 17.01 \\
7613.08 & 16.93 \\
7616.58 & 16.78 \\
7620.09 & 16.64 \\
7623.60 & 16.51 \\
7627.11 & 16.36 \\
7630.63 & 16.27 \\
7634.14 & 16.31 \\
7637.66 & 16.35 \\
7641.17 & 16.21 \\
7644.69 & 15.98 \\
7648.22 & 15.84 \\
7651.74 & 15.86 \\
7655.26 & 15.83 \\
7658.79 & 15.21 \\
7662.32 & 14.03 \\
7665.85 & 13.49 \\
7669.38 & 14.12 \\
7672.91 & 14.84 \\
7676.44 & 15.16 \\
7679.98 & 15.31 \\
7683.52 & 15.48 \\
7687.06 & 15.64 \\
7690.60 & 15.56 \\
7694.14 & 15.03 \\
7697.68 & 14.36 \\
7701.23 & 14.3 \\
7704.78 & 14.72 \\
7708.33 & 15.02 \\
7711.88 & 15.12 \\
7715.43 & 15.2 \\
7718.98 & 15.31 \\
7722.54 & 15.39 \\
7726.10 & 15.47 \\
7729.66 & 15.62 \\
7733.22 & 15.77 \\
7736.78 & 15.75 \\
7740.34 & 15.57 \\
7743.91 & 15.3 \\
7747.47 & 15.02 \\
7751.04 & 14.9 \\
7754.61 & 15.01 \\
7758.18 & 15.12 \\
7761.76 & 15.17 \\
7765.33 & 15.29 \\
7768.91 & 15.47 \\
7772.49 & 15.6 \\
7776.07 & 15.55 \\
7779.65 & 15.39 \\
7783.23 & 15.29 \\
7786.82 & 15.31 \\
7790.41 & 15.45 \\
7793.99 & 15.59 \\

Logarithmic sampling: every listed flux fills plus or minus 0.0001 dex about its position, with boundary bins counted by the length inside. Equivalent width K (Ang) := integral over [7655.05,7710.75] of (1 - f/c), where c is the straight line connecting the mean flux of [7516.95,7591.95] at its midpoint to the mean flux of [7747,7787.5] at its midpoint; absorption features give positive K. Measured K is 3.9 Ang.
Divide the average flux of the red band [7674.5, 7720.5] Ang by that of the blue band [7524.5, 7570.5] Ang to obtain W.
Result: 0.88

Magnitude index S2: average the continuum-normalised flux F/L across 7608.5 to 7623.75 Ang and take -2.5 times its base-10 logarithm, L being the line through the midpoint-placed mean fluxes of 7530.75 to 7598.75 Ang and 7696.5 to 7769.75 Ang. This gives -0.021 mag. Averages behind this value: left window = 17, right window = 15.2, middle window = 16.8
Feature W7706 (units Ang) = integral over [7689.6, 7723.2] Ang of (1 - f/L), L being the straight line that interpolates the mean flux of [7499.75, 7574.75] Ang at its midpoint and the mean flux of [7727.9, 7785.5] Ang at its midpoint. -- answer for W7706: 1.63 Ang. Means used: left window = 17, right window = 15.4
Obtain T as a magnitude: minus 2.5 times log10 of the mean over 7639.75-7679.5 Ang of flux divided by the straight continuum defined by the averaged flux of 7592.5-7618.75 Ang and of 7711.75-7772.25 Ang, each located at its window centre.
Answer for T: 0.08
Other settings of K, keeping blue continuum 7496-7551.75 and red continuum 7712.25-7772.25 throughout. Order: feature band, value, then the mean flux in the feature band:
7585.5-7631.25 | -1.04 Ang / 16.7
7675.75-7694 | 0.39 Ang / 15.4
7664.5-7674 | 1.04 Ang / 14.1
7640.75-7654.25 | 0.07 Ang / 15.9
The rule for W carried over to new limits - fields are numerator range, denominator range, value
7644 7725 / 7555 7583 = 0.88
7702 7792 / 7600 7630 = 0.91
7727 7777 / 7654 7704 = 1.03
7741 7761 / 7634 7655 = 0.94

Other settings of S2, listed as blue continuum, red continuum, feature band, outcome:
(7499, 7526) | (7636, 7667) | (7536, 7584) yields -0.055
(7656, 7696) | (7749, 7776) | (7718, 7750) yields -0.023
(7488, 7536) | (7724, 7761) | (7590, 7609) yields -0.034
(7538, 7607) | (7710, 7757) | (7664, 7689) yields 0.075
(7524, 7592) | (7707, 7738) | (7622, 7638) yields -0.002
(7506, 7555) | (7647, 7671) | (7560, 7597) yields -0.047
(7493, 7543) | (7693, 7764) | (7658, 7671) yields 0.111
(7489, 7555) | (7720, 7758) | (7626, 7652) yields -0.007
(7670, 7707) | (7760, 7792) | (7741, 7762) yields 0.013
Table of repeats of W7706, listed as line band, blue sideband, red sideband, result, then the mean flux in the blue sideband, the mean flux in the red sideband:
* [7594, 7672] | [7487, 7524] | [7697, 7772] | -0.8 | 16.7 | 15.2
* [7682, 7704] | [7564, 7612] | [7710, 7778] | 1.1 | 16.9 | 15.3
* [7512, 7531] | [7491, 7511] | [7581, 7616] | -0.3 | 16.6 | 16.8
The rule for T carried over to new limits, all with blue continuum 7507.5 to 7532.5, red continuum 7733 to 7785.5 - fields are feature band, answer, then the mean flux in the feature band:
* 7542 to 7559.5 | -0.04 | 17.2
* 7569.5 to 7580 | -0.04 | 17.1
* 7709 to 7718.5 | 0.03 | 15.2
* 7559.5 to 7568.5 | -0.04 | 17.2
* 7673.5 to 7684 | 0.04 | 15.2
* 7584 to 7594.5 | -0.01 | 16.6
